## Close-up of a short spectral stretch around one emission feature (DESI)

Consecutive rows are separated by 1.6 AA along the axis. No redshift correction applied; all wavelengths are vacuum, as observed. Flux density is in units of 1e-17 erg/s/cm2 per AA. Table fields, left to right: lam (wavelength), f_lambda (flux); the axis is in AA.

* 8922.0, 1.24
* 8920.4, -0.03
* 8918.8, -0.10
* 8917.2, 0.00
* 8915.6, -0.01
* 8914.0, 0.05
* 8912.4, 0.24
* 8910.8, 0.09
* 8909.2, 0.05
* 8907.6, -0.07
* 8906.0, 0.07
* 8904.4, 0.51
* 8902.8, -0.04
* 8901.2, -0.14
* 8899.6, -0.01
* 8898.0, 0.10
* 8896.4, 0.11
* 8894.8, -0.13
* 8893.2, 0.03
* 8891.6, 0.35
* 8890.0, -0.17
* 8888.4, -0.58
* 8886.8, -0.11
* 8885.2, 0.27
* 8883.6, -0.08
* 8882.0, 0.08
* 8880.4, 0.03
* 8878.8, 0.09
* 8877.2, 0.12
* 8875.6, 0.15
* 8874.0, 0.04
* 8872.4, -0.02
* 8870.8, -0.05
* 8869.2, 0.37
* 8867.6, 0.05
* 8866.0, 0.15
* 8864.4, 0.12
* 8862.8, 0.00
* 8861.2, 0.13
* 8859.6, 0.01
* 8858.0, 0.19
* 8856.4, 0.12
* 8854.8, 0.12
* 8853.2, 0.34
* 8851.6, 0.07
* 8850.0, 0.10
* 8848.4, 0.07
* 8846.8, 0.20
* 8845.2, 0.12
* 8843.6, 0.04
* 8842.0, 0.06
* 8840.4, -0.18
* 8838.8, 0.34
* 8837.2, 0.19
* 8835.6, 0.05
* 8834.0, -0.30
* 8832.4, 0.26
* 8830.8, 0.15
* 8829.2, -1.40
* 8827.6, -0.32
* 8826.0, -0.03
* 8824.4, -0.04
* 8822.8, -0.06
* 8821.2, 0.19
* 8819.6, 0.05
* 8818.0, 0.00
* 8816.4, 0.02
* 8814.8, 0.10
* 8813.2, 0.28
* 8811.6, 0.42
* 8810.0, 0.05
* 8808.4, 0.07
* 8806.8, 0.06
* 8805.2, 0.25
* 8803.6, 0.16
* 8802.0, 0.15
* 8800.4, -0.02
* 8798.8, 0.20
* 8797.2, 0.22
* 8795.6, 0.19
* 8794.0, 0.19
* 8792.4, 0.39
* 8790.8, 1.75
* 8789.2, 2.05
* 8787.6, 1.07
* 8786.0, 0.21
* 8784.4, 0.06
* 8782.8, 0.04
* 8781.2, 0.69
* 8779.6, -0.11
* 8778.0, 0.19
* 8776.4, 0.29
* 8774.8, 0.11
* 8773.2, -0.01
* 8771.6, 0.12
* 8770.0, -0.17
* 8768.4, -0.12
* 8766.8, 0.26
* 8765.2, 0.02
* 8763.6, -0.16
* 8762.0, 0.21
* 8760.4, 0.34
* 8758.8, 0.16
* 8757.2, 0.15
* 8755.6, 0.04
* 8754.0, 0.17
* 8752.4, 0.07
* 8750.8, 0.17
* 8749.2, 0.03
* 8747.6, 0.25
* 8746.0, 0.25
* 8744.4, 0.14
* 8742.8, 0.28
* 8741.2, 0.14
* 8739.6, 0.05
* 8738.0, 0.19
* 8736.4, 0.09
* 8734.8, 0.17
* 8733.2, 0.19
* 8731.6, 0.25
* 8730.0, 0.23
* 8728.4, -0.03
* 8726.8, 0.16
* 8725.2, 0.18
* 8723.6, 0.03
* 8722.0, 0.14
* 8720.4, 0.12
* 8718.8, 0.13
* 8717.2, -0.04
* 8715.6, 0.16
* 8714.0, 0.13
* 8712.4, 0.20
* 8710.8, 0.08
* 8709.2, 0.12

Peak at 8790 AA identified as [O III] 5007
